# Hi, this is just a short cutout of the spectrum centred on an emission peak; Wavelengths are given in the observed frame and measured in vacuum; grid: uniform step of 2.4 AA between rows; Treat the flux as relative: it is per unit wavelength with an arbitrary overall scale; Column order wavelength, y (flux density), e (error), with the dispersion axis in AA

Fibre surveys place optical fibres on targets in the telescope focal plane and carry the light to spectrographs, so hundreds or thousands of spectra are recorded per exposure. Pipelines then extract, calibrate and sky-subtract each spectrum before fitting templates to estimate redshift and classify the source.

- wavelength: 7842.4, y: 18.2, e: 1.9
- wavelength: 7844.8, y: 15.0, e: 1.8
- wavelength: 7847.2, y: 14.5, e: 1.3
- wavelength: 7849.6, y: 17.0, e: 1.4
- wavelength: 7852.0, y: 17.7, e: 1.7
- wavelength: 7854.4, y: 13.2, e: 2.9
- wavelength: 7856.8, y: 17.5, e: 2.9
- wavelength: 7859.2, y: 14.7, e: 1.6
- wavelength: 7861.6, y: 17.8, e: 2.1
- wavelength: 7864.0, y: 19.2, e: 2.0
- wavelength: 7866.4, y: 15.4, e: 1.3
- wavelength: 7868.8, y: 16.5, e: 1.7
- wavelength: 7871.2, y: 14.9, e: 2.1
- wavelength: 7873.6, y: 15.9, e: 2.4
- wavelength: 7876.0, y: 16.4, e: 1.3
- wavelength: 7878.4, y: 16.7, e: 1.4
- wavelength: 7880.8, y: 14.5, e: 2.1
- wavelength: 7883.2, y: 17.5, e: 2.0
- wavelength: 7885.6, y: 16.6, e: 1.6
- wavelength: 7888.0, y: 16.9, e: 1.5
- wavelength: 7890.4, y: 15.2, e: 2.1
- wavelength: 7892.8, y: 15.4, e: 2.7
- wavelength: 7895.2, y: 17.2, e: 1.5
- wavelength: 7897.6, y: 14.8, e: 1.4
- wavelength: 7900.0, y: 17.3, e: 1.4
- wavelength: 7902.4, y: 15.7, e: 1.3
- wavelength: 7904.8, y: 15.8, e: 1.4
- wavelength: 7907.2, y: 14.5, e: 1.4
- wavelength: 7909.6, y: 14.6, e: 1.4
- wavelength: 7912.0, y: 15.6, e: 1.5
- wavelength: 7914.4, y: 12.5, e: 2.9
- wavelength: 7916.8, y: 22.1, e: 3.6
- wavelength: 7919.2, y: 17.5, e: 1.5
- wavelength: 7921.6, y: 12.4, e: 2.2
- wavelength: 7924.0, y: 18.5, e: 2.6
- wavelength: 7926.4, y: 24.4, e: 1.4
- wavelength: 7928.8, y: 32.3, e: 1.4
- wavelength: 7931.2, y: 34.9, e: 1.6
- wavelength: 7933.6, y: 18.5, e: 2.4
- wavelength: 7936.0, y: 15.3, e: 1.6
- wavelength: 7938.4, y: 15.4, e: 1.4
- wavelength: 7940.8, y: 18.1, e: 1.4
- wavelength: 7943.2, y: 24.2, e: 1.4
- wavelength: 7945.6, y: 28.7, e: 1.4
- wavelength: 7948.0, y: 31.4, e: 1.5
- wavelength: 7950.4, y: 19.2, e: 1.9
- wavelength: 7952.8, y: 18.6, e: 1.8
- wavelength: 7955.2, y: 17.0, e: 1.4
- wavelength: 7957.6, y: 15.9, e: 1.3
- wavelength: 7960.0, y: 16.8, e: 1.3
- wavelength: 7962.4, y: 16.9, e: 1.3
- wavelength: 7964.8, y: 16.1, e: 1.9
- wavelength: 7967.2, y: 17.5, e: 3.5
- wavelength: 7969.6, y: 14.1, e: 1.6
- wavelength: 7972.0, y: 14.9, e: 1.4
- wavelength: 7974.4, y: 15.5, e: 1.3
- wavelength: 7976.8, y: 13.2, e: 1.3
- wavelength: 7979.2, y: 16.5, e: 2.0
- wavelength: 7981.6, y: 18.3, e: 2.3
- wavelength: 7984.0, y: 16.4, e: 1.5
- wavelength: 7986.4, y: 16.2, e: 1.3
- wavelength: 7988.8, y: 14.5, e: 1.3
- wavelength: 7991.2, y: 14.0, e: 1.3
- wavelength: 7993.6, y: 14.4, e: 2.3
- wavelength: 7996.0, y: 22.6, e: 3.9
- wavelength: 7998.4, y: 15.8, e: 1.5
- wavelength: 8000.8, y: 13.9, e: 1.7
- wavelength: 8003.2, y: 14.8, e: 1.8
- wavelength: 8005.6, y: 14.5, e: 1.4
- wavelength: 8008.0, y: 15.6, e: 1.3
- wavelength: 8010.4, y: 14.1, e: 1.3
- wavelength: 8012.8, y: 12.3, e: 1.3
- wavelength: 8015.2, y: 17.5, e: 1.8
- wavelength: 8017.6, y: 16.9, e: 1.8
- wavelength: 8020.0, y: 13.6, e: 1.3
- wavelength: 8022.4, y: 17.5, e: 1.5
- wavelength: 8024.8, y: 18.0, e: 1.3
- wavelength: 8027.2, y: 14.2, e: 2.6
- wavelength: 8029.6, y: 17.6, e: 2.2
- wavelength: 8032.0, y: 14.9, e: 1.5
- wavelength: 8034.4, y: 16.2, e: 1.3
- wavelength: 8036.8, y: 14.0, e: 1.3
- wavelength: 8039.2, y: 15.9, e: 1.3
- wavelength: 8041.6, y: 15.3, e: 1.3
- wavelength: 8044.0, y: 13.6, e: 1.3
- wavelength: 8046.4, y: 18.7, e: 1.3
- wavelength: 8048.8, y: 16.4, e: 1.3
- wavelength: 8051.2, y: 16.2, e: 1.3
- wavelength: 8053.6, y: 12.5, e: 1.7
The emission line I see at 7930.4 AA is [S II] 6716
